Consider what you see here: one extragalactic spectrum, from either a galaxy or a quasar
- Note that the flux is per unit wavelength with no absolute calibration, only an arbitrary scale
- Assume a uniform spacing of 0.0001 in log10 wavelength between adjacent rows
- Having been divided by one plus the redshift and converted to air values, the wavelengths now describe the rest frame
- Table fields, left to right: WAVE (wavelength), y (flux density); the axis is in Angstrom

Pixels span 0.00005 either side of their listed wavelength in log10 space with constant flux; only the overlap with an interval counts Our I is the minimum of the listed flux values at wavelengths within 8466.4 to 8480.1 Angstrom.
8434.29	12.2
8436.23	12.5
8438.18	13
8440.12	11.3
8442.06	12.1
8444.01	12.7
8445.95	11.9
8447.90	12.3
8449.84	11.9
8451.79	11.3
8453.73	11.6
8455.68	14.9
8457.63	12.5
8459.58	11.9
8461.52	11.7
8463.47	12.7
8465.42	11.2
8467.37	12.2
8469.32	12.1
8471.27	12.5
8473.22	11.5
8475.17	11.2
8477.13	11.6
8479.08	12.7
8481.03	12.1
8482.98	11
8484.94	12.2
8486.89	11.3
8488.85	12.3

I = 11.2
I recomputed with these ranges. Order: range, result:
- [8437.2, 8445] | 11.3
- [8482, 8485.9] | 11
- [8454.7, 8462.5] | 11.7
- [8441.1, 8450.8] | 11.9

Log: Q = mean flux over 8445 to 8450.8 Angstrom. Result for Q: 12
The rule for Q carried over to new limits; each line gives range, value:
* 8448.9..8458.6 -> 12.4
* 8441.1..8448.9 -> 12.2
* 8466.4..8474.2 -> 12.1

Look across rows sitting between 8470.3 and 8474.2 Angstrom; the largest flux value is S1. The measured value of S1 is 12.5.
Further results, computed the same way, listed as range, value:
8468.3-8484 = 12.7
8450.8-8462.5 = 14.9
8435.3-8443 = 13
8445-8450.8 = 12.3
